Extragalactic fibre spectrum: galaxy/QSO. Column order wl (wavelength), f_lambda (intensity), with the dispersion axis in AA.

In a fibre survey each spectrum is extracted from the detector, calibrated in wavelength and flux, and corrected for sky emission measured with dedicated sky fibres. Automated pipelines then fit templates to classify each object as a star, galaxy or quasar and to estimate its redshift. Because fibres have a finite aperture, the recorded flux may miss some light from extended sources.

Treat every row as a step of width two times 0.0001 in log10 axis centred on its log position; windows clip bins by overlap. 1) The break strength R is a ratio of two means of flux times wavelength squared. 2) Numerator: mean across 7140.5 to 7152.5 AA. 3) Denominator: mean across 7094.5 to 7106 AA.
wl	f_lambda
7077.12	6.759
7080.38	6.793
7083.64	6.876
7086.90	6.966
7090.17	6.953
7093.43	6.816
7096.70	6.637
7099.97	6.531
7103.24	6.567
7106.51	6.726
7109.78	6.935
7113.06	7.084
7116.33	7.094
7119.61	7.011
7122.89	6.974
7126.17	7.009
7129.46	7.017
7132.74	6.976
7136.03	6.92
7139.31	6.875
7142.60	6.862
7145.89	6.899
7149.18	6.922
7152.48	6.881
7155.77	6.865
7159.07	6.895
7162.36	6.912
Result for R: 1.06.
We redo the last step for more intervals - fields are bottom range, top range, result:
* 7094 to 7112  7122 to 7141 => 1.05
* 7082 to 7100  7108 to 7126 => 1.04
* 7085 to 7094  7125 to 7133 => 1.02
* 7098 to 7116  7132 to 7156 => 1.03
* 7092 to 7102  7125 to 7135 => 1.06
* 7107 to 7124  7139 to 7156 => 0.99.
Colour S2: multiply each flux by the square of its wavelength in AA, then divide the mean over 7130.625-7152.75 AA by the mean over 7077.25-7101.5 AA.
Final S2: 1.03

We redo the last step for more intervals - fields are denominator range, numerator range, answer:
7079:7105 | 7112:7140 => 1.04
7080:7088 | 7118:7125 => 1.03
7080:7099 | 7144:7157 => 1.03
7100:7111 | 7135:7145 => 1.04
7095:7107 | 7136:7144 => 1.05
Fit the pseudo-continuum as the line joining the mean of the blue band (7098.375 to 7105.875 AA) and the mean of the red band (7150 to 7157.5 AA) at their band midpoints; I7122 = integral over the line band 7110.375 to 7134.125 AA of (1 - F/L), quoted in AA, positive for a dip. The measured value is -1.2 AA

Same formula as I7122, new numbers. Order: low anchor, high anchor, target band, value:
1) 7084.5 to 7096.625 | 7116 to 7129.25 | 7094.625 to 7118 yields 0.5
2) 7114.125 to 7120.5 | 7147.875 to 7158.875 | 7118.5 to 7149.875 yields 0.2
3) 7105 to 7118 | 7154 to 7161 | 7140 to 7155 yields 0.0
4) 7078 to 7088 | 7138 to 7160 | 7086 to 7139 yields -0.1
